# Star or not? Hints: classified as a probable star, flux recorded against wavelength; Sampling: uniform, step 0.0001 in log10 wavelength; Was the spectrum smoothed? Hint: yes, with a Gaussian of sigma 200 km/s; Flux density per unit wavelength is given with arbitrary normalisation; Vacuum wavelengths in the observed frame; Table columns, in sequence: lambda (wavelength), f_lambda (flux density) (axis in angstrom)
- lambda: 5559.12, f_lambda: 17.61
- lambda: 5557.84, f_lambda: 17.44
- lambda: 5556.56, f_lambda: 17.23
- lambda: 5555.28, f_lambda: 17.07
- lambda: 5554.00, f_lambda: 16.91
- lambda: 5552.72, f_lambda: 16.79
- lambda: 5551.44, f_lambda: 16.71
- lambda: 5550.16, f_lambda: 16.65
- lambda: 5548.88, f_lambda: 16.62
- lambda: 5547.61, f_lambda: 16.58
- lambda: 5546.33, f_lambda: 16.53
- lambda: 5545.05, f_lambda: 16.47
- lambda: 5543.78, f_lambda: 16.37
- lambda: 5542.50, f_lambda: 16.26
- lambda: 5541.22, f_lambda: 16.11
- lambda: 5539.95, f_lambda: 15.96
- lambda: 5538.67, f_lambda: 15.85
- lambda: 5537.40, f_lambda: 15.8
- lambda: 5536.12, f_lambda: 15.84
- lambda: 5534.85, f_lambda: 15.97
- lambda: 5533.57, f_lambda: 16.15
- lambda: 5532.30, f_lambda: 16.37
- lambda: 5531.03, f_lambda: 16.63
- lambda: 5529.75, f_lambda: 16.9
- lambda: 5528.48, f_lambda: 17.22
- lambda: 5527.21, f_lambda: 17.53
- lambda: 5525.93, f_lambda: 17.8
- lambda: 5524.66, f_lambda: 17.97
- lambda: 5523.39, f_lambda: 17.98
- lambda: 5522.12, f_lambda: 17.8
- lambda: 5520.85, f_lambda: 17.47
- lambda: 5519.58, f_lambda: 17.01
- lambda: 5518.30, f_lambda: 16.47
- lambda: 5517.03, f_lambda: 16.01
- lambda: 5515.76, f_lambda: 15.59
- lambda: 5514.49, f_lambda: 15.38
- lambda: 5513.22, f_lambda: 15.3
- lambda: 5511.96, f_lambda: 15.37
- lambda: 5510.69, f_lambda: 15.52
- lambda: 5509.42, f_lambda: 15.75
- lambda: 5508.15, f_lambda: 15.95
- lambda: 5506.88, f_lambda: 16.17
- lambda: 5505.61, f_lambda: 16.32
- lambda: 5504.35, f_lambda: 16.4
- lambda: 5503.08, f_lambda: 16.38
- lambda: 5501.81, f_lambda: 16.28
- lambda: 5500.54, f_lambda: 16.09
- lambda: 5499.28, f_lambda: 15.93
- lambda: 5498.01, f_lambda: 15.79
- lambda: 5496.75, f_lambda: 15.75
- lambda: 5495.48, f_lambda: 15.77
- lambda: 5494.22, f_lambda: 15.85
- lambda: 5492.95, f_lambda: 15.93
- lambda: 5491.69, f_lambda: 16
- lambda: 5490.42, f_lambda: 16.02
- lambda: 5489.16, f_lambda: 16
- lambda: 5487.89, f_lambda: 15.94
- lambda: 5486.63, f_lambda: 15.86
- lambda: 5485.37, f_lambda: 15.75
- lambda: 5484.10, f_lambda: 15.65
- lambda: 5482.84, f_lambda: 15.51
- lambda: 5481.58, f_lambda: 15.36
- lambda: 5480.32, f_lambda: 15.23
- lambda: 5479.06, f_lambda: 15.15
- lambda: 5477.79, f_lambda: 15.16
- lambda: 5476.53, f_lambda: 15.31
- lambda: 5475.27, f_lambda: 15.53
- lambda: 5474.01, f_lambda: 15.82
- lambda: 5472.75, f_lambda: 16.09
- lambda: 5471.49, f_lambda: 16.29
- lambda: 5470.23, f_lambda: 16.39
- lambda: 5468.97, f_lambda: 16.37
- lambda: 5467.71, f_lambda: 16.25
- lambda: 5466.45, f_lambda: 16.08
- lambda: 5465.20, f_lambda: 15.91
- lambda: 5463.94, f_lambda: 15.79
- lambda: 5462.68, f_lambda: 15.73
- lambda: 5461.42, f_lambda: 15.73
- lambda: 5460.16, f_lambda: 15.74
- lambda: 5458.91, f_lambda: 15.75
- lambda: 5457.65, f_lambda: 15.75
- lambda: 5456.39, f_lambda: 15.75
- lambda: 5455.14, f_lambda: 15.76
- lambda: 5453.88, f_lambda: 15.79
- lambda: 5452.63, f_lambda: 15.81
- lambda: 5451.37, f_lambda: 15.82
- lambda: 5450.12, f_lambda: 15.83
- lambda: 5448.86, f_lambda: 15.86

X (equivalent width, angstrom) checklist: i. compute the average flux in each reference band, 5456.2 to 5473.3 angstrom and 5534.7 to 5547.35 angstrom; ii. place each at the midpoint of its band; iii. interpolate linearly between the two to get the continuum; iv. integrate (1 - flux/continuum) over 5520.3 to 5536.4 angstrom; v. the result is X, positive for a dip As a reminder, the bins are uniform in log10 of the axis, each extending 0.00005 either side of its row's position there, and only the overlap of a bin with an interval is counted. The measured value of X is -1.0 angstrom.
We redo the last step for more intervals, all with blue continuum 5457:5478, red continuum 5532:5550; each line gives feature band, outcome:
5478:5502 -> 0.3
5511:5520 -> 0.1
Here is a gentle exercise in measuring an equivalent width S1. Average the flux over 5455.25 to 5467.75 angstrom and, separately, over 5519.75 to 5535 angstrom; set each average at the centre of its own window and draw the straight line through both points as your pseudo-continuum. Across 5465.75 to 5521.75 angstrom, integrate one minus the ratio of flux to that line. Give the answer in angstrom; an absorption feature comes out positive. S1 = 1.9 angstrom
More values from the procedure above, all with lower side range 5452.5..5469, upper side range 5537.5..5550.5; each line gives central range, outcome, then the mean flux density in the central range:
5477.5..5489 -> 0.3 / 15.5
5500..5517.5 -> 0.3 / 15.9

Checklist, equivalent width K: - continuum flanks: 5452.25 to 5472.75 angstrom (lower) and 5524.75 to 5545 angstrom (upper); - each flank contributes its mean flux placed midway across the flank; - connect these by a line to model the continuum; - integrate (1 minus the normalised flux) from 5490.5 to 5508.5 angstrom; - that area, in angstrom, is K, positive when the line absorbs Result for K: 0.2 angstrom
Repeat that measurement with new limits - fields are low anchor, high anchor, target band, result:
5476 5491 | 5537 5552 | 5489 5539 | -1.1 angstrom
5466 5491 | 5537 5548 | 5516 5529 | -1.0 angstrom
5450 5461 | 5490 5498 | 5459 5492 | 0.1 angstrom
